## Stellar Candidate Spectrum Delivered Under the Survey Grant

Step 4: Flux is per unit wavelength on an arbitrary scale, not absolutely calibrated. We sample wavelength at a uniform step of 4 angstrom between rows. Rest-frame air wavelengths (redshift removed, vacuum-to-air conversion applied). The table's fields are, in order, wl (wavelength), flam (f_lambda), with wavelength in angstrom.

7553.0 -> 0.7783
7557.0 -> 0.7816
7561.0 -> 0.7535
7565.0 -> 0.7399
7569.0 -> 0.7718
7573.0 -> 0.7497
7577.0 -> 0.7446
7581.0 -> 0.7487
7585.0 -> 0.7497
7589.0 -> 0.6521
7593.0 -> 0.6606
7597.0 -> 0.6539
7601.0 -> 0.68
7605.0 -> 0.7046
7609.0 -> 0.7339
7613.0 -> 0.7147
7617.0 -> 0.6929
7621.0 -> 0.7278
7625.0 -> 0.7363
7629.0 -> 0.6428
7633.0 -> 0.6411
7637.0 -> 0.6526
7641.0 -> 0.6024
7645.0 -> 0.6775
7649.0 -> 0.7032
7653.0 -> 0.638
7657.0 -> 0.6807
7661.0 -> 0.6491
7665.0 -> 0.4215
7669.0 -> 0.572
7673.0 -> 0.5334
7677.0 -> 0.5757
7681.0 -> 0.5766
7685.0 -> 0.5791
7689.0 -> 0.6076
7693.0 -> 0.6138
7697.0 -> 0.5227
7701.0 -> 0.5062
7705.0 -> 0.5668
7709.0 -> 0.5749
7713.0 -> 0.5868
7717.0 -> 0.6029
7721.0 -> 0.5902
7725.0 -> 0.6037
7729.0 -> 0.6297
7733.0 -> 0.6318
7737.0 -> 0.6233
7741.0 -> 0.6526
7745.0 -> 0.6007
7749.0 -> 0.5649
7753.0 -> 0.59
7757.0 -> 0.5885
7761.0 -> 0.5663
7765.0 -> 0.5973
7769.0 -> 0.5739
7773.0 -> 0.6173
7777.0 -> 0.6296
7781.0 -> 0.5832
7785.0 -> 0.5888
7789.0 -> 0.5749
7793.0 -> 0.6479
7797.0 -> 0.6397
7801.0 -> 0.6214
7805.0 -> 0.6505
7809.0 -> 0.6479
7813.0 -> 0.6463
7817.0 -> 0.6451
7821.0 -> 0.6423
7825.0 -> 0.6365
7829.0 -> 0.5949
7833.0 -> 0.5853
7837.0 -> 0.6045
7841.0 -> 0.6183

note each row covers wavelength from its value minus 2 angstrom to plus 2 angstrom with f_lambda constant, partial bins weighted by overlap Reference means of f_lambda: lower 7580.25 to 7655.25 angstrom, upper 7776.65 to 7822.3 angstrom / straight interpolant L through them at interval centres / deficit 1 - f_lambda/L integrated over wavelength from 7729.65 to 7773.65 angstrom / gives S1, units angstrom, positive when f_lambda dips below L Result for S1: 2.77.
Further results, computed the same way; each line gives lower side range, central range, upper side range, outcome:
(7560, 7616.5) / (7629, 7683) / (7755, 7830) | 5.8 angstrom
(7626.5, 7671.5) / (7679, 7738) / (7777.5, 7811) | 3.4 angstrom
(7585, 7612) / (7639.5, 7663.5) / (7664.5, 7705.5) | -1.9 angstrom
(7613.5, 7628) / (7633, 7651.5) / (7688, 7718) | 0.5 angstrom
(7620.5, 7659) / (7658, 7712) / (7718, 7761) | 6.4 angstrom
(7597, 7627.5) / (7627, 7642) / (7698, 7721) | 0.9 angstrom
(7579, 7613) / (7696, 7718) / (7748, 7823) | 3.0 angstrom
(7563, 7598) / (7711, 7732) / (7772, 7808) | 1.5 angstrom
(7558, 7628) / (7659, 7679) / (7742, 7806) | 3.6 angstrom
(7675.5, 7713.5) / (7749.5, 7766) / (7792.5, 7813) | 0.8 angstrom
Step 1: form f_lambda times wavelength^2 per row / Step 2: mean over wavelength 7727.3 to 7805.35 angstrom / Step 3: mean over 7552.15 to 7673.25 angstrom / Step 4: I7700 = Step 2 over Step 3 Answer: 0.9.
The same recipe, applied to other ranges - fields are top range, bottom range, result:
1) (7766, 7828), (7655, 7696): 1.11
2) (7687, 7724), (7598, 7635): 0.85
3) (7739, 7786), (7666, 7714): 1.08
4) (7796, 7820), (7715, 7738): 1.07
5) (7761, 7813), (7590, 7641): 0.94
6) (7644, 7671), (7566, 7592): 0.86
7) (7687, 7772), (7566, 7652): 0.87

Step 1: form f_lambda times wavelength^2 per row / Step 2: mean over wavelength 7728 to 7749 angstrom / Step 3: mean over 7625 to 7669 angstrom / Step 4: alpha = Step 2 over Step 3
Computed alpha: 1.01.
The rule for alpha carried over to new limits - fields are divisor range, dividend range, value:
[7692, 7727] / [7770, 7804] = 1.09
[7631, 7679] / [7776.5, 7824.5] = 1.06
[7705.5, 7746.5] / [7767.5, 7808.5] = 1.03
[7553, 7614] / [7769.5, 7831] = 0.91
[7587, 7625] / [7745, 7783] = 0.89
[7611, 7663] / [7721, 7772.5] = 0.92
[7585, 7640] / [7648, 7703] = 0.86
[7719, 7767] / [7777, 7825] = 1.05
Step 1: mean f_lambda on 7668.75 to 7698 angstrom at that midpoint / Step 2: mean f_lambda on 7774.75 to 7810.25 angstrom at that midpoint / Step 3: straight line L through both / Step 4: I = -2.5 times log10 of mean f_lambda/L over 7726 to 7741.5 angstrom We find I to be -0.06 mag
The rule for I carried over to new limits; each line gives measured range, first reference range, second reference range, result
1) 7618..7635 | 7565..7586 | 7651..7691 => -0.040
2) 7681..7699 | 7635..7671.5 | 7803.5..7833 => 0.078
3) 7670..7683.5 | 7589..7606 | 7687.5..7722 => 0.067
